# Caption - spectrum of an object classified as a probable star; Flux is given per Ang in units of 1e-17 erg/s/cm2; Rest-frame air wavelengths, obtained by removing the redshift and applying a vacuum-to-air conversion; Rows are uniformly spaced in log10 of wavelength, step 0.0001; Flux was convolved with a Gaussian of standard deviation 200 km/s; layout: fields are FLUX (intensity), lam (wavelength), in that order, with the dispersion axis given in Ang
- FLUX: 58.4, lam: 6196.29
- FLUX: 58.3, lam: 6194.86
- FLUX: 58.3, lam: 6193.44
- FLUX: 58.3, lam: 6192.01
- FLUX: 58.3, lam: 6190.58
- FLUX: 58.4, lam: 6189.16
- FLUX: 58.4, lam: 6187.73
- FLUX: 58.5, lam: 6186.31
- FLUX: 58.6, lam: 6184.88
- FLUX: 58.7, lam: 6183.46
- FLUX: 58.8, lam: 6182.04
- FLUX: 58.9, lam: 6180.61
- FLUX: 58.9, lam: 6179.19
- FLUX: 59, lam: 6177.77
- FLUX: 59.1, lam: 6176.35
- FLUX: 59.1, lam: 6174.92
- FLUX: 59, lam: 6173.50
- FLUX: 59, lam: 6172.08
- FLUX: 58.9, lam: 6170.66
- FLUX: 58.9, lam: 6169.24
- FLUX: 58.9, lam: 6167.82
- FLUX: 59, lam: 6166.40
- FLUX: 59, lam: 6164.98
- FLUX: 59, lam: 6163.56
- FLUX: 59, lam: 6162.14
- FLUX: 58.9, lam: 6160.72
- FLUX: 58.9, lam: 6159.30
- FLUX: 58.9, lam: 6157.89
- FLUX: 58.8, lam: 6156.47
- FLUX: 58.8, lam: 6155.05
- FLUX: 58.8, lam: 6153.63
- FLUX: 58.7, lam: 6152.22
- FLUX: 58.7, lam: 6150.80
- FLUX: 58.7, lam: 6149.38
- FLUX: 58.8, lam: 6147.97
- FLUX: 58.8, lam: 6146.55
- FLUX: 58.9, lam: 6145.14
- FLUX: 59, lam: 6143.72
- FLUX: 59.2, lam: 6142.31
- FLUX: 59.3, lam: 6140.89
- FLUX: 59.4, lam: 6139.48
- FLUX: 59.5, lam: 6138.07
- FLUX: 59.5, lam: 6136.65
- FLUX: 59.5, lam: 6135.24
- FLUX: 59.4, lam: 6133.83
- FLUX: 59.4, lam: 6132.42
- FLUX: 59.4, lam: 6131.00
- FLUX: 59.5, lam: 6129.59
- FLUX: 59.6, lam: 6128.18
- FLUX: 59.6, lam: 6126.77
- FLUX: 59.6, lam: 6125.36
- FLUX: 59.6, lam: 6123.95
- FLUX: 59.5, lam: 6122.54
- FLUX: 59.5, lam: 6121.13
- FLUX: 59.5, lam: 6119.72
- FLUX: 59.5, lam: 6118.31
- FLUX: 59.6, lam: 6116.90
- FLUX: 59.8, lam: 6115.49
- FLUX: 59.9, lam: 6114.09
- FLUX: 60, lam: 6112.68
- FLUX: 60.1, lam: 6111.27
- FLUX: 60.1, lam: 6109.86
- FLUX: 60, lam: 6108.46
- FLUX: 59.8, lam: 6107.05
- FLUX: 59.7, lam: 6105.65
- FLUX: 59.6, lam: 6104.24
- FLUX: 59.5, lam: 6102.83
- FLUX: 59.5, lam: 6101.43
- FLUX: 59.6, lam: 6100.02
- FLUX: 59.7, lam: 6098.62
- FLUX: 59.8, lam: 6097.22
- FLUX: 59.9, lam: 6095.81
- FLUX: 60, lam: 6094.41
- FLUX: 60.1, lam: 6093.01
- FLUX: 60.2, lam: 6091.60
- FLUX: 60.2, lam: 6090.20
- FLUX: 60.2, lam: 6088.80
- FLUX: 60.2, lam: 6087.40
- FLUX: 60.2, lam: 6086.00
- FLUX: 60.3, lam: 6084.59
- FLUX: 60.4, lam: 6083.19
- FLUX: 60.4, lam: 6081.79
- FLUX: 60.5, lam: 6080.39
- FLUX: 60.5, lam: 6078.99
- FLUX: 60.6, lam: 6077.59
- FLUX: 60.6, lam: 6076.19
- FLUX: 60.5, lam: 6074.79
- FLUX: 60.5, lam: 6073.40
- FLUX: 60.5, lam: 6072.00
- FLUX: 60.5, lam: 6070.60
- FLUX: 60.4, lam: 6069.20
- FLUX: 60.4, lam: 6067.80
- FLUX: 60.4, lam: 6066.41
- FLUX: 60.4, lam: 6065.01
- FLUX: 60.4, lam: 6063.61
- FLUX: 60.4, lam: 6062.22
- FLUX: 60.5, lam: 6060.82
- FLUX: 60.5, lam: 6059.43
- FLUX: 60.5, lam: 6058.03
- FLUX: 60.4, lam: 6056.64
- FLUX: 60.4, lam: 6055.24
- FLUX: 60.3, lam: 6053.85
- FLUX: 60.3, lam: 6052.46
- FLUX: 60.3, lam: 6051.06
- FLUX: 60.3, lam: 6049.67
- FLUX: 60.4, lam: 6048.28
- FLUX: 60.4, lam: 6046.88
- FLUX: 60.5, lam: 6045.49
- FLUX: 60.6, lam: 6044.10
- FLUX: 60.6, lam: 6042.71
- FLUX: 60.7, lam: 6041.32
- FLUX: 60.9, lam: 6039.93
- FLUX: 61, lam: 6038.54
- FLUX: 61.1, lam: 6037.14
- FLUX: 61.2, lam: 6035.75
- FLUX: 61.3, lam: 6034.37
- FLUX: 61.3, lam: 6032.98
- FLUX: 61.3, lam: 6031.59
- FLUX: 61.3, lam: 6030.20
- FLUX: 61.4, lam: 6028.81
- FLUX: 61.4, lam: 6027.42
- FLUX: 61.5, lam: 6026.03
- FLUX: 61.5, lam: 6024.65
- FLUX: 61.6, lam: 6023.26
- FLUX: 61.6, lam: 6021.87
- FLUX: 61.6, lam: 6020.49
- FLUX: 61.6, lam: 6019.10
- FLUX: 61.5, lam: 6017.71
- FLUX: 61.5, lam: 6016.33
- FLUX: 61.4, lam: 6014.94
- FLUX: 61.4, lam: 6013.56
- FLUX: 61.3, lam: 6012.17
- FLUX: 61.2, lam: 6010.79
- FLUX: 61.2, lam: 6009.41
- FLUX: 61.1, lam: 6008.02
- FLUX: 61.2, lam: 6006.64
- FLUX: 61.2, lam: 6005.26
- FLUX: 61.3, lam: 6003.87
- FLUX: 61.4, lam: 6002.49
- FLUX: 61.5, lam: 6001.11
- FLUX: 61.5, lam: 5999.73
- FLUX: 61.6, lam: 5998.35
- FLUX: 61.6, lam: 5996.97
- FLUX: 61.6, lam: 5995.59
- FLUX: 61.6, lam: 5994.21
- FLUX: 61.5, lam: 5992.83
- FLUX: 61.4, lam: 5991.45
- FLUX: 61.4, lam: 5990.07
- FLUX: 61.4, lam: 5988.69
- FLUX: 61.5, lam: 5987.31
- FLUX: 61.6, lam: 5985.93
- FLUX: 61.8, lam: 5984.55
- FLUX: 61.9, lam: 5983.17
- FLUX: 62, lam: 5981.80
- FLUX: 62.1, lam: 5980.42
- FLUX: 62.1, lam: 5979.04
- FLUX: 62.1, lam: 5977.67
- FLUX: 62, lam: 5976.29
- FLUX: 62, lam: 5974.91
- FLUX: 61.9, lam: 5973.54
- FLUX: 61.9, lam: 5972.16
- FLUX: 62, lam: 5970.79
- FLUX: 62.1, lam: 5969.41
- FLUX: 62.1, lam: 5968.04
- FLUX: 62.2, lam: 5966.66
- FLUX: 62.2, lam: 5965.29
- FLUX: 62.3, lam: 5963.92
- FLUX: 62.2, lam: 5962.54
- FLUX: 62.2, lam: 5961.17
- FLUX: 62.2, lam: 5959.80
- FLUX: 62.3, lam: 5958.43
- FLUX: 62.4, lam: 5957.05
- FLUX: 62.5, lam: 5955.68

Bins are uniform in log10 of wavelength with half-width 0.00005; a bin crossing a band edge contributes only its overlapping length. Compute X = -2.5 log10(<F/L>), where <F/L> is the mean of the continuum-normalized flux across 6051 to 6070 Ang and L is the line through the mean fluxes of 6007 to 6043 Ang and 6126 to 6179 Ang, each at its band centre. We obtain 0.00 mag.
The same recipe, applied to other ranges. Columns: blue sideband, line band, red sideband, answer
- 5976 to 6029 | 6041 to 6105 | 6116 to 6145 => 0.002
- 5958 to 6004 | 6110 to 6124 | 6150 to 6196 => -0.001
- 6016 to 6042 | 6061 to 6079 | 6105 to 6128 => 0.002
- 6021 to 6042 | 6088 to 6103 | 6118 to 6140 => 0.003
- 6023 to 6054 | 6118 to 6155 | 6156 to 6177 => 0.003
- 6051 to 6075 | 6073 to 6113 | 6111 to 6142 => -0.001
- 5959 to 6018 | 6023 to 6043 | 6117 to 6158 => -0.004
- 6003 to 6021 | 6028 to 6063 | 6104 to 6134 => 0.002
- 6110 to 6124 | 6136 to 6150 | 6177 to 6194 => 0.003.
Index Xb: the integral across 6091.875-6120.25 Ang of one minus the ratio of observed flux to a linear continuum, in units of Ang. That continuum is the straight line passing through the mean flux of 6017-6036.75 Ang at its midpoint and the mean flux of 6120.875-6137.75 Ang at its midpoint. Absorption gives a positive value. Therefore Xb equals 0.1 Ang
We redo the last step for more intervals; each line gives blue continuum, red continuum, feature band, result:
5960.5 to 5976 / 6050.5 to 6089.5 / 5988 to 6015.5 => 0.1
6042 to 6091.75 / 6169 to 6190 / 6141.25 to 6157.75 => 0.1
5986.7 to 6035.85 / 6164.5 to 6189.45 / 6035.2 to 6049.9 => 0.1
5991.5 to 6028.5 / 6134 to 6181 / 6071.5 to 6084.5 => 0.0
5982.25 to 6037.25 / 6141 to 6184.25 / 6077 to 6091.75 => 0.0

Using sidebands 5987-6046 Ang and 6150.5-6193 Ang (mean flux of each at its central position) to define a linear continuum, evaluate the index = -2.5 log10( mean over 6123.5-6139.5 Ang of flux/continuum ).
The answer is 0.00 mag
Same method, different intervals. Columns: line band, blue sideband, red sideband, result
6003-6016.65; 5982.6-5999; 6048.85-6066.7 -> 0.00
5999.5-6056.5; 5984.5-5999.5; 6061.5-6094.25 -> 0.00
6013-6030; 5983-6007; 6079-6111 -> -0.01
